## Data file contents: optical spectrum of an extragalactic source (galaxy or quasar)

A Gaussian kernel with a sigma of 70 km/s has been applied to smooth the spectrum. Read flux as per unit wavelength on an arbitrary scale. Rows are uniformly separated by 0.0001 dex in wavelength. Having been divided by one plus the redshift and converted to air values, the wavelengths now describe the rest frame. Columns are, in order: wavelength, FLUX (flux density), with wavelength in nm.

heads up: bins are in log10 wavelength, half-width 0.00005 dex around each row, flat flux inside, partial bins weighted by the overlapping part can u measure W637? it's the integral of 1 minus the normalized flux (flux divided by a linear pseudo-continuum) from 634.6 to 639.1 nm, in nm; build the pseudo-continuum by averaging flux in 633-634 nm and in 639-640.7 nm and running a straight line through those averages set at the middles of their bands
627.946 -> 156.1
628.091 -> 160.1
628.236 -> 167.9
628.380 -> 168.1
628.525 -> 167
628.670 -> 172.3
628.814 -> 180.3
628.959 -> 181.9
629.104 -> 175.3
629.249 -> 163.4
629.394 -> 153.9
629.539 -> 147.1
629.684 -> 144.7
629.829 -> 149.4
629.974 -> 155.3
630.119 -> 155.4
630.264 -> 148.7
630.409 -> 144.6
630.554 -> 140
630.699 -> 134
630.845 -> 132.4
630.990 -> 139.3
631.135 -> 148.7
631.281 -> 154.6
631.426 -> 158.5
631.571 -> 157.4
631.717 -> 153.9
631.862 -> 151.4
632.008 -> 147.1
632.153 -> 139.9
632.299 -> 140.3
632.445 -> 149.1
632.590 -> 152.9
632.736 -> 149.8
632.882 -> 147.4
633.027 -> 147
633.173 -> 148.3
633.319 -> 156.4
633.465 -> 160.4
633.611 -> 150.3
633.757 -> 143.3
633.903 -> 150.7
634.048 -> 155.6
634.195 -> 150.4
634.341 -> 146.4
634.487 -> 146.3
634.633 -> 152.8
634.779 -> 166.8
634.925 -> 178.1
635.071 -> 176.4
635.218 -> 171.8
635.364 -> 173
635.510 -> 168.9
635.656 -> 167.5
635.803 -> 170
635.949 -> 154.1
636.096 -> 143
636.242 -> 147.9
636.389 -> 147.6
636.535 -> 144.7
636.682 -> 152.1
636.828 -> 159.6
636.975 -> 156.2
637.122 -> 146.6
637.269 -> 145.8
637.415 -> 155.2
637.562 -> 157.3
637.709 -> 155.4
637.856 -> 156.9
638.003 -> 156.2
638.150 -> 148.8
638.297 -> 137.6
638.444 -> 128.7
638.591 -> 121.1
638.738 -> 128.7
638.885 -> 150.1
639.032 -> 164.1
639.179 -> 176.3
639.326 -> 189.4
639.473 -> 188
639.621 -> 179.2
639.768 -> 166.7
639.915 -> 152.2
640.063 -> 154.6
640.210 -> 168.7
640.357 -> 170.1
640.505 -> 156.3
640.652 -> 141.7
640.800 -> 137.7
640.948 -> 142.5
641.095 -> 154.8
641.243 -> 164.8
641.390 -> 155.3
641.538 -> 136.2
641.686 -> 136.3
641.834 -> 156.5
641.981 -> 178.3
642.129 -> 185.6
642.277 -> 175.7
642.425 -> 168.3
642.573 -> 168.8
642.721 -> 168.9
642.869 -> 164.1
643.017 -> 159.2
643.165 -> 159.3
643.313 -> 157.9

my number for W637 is 0.15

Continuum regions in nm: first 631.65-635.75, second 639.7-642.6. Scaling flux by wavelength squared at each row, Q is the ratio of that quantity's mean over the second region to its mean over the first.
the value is 1.04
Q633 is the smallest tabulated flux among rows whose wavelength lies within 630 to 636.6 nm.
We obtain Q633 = 132.4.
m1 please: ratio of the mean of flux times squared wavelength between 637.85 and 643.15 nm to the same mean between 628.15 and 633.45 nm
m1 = 1.06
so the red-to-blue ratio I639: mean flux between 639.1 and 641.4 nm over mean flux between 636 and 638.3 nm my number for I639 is 1.08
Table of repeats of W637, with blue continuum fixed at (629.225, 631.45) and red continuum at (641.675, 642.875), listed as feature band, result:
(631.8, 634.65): 0.065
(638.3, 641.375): 0.152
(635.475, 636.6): 0.018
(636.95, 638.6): 0.132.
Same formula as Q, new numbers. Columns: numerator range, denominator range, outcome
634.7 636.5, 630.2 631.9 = 1.13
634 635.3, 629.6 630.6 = 1.10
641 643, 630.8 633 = 1.13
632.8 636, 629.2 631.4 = 1.09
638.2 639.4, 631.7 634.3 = 1.02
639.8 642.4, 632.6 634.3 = 1.07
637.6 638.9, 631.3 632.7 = 0.97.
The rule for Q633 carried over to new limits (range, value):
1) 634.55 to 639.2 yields 121.1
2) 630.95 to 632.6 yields 139.3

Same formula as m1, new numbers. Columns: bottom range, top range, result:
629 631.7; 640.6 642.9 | 1.09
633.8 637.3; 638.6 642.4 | 1.03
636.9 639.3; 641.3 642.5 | 1.09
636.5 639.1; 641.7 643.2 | 1.15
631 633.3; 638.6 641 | 1.09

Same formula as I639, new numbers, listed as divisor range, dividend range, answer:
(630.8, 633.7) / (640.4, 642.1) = 1.02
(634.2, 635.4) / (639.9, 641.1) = 0.94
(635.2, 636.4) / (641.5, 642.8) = 1.02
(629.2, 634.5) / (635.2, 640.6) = 1.05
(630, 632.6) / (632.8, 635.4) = 1.06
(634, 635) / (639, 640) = 1.11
